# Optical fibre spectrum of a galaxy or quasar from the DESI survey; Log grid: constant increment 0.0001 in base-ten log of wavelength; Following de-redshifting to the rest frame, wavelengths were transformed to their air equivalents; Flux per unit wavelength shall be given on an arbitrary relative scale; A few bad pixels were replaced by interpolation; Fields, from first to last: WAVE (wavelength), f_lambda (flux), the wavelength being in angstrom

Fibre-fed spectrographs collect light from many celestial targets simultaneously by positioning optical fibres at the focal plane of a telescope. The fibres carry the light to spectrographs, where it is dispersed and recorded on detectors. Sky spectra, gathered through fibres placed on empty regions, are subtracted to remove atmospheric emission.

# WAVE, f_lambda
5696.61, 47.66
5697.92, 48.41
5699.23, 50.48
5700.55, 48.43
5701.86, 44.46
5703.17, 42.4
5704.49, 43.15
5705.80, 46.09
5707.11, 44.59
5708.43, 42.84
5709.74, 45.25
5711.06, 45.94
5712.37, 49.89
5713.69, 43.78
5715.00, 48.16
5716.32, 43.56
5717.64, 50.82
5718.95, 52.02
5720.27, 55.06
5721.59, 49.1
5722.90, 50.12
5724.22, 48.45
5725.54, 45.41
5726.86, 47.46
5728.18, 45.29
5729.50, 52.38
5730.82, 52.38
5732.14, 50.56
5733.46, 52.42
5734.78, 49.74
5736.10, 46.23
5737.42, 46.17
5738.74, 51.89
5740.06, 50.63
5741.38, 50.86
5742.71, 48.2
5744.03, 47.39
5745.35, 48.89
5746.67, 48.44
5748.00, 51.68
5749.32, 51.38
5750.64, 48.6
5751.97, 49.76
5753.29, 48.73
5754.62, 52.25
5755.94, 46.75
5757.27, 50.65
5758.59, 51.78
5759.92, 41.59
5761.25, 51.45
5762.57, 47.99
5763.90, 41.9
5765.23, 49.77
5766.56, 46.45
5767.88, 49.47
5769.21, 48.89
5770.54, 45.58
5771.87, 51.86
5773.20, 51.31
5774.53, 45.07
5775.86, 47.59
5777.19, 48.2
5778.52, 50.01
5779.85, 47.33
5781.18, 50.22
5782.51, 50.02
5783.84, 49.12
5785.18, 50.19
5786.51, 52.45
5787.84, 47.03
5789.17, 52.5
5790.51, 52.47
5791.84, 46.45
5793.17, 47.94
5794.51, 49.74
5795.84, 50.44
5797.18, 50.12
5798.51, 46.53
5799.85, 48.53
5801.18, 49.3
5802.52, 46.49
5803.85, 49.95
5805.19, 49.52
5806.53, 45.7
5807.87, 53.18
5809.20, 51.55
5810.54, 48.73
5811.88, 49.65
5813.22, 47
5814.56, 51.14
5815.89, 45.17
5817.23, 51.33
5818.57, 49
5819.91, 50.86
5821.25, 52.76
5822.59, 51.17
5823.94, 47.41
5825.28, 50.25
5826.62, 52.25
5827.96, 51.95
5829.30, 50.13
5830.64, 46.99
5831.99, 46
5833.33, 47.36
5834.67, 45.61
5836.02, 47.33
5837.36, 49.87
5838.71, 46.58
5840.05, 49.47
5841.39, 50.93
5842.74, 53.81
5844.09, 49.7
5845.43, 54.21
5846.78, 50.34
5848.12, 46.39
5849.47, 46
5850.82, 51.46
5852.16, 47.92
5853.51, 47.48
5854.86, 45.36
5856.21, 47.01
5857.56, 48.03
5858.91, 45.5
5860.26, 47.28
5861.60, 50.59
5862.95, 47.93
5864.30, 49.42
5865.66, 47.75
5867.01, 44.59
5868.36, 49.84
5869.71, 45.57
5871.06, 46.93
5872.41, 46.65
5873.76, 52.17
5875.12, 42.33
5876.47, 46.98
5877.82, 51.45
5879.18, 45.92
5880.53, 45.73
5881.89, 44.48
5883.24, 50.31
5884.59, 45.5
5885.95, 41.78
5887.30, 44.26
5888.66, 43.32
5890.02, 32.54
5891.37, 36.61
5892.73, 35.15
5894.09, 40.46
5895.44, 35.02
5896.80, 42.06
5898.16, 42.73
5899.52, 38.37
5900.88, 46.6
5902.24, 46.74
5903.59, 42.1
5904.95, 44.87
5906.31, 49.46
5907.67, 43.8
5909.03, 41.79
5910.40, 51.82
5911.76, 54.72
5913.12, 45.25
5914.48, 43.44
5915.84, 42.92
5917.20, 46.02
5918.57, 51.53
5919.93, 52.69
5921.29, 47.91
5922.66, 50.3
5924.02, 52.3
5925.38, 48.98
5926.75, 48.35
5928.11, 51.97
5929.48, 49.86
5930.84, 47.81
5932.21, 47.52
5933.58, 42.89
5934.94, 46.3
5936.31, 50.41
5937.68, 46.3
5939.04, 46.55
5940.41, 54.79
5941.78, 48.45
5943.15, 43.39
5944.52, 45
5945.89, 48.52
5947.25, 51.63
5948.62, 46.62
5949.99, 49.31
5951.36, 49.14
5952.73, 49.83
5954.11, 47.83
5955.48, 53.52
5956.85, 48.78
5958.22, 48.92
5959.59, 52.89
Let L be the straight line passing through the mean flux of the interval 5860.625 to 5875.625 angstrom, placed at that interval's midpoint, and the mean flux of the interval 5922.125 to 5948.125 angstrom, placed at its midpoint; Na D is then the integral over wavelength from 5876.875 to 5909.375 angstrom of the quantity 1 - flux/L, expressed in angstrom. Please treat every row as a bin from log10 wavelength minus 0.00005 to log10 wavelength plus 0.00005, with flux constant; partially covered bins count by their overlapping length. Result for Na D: 3.4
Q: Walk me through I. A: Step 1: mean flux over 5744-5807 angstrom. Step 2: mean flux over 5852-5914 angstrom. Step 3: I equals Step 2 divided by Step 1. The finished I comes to 0.9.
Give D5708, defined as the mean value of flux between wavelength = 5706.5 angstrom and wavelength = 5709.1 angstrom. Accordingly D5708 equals 43.7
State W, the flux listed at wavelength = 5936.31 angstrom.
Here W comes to 50.41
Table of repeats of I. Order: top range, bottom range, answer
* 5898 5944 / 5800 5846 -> 0.96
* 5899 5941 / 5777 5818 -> 0.97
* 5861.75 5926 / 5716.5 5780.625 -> 0.93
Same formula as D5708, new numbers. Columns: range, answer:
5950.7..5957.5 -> 49.8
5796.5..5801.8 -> 48.6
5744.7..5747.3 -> 48.7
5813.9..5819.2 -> 49.2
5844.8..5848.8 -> 50.3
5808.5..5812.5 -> 50.1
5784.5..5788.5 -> 49.9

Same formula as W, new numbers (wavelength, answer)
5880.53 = 45.73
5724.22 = 48.45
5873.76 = 52.17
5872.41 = 46.65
